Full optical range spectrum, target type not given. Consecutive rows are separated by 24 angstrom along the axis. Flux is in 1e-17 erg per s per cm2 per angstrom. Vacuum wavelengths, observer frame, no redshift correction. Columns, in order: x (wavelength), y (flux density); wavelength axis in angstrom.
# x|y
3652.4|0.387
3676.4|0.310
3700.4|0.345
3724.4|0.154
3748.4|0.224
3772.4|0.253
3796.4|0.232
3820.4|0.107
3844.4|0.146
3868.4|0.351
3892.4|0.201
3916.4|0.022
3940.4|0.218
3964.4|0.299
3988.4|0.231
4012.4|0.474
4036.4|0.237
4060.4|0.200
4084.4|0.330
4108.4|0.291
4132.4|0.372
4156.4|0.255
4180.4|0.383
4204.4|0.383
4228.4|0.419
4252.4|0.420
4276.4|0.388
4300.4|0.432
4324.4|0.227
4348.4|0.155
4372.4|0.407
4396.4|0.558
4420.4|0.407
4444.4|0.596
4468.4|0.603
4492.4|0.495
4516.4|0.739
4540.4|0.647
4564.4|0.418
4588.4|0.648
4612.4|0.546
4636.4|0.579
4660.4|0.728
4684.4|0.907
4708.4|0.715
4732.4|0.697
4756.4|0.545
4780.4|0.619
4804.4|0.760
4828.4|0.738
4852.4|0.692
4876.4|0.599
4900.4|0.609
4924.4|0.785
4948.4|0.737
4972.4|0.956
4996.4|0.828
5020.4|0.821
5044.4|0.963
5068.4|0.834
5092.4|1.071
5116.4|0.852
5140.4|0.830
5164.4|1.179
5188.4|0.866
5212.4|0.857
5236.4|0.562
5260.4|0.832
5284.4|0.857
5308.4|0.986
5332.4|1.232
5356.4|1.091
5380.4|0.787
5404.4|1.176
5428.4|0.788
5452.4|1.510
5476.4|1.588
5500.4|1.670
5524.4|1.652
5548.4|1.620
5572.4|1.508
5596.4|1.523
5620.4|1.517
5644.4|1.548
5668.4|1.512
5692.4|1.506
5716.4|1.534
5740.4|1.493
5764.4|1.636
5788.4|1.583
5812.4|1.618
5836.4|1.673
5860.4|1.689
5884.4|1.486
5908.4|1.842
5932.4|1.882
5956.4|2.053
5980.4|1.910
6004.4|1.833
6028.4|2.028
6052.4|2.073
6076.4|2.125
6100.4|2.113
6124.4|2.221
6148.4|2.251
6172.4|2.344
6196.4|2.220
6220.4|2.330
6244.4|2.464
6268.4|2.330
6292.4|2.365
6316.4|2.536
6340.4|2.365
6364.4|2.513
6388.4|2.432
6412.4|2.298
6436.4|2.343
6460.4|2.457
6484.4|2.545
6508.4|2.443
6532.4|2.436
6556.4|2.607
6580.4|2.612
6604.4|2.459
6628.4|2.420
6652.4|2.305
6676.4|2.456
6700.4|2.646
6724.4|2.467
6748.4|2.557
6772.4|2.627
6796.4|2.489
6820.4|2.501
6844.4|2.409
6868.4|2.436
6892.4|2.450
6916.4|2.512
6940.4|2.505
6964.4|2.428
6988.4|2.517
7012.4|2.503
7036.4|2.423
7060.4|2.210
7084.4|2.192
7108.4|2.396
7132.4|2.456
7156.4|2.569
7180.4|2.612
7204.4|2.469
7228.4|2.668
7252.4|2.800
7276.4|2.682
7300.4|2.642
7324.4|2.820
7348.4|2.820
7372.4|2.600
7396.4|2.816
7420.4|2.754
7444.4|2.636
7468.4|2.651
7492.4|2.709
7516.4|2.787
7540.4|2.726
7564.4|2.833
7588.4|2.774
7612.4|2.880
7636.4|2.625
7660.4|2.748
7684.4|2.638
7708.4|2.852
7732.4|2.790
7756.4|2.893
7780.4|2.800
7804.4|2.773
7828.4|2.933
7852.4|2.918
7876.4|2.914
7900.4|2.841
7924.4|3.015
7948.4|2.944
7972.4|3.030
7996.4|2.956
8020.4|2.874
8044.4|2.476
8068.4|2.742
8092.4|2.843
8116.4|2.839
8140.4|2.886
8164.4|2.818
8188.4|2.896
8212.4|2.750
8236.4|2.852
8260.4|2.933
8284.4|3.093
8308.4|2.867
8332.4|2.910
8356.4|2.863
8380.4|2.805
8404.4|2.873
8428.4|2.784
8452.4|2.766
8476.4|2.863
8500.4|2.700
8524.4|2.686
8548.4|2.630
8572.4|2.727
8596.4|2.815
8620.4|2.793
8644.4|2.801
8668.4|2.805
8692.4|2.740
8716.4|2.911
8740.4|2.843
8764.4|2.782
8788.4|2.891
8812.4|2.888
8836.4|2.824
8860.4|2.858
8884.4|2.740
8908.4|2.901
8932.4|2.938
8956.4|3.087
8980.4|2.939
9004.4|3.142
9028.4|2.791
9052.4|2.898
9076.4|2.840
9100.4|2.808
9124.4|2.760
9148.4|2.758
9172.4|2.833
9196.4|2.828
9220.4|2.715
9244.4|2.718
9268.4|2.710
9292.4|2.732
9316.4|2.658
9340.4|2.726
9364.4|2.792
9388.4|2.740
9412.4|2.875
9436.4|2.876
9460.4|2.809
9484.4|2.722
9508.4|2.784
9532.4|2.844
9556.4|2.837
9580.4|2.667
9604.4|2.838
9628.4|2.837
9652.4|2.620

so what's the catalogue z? 0.37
